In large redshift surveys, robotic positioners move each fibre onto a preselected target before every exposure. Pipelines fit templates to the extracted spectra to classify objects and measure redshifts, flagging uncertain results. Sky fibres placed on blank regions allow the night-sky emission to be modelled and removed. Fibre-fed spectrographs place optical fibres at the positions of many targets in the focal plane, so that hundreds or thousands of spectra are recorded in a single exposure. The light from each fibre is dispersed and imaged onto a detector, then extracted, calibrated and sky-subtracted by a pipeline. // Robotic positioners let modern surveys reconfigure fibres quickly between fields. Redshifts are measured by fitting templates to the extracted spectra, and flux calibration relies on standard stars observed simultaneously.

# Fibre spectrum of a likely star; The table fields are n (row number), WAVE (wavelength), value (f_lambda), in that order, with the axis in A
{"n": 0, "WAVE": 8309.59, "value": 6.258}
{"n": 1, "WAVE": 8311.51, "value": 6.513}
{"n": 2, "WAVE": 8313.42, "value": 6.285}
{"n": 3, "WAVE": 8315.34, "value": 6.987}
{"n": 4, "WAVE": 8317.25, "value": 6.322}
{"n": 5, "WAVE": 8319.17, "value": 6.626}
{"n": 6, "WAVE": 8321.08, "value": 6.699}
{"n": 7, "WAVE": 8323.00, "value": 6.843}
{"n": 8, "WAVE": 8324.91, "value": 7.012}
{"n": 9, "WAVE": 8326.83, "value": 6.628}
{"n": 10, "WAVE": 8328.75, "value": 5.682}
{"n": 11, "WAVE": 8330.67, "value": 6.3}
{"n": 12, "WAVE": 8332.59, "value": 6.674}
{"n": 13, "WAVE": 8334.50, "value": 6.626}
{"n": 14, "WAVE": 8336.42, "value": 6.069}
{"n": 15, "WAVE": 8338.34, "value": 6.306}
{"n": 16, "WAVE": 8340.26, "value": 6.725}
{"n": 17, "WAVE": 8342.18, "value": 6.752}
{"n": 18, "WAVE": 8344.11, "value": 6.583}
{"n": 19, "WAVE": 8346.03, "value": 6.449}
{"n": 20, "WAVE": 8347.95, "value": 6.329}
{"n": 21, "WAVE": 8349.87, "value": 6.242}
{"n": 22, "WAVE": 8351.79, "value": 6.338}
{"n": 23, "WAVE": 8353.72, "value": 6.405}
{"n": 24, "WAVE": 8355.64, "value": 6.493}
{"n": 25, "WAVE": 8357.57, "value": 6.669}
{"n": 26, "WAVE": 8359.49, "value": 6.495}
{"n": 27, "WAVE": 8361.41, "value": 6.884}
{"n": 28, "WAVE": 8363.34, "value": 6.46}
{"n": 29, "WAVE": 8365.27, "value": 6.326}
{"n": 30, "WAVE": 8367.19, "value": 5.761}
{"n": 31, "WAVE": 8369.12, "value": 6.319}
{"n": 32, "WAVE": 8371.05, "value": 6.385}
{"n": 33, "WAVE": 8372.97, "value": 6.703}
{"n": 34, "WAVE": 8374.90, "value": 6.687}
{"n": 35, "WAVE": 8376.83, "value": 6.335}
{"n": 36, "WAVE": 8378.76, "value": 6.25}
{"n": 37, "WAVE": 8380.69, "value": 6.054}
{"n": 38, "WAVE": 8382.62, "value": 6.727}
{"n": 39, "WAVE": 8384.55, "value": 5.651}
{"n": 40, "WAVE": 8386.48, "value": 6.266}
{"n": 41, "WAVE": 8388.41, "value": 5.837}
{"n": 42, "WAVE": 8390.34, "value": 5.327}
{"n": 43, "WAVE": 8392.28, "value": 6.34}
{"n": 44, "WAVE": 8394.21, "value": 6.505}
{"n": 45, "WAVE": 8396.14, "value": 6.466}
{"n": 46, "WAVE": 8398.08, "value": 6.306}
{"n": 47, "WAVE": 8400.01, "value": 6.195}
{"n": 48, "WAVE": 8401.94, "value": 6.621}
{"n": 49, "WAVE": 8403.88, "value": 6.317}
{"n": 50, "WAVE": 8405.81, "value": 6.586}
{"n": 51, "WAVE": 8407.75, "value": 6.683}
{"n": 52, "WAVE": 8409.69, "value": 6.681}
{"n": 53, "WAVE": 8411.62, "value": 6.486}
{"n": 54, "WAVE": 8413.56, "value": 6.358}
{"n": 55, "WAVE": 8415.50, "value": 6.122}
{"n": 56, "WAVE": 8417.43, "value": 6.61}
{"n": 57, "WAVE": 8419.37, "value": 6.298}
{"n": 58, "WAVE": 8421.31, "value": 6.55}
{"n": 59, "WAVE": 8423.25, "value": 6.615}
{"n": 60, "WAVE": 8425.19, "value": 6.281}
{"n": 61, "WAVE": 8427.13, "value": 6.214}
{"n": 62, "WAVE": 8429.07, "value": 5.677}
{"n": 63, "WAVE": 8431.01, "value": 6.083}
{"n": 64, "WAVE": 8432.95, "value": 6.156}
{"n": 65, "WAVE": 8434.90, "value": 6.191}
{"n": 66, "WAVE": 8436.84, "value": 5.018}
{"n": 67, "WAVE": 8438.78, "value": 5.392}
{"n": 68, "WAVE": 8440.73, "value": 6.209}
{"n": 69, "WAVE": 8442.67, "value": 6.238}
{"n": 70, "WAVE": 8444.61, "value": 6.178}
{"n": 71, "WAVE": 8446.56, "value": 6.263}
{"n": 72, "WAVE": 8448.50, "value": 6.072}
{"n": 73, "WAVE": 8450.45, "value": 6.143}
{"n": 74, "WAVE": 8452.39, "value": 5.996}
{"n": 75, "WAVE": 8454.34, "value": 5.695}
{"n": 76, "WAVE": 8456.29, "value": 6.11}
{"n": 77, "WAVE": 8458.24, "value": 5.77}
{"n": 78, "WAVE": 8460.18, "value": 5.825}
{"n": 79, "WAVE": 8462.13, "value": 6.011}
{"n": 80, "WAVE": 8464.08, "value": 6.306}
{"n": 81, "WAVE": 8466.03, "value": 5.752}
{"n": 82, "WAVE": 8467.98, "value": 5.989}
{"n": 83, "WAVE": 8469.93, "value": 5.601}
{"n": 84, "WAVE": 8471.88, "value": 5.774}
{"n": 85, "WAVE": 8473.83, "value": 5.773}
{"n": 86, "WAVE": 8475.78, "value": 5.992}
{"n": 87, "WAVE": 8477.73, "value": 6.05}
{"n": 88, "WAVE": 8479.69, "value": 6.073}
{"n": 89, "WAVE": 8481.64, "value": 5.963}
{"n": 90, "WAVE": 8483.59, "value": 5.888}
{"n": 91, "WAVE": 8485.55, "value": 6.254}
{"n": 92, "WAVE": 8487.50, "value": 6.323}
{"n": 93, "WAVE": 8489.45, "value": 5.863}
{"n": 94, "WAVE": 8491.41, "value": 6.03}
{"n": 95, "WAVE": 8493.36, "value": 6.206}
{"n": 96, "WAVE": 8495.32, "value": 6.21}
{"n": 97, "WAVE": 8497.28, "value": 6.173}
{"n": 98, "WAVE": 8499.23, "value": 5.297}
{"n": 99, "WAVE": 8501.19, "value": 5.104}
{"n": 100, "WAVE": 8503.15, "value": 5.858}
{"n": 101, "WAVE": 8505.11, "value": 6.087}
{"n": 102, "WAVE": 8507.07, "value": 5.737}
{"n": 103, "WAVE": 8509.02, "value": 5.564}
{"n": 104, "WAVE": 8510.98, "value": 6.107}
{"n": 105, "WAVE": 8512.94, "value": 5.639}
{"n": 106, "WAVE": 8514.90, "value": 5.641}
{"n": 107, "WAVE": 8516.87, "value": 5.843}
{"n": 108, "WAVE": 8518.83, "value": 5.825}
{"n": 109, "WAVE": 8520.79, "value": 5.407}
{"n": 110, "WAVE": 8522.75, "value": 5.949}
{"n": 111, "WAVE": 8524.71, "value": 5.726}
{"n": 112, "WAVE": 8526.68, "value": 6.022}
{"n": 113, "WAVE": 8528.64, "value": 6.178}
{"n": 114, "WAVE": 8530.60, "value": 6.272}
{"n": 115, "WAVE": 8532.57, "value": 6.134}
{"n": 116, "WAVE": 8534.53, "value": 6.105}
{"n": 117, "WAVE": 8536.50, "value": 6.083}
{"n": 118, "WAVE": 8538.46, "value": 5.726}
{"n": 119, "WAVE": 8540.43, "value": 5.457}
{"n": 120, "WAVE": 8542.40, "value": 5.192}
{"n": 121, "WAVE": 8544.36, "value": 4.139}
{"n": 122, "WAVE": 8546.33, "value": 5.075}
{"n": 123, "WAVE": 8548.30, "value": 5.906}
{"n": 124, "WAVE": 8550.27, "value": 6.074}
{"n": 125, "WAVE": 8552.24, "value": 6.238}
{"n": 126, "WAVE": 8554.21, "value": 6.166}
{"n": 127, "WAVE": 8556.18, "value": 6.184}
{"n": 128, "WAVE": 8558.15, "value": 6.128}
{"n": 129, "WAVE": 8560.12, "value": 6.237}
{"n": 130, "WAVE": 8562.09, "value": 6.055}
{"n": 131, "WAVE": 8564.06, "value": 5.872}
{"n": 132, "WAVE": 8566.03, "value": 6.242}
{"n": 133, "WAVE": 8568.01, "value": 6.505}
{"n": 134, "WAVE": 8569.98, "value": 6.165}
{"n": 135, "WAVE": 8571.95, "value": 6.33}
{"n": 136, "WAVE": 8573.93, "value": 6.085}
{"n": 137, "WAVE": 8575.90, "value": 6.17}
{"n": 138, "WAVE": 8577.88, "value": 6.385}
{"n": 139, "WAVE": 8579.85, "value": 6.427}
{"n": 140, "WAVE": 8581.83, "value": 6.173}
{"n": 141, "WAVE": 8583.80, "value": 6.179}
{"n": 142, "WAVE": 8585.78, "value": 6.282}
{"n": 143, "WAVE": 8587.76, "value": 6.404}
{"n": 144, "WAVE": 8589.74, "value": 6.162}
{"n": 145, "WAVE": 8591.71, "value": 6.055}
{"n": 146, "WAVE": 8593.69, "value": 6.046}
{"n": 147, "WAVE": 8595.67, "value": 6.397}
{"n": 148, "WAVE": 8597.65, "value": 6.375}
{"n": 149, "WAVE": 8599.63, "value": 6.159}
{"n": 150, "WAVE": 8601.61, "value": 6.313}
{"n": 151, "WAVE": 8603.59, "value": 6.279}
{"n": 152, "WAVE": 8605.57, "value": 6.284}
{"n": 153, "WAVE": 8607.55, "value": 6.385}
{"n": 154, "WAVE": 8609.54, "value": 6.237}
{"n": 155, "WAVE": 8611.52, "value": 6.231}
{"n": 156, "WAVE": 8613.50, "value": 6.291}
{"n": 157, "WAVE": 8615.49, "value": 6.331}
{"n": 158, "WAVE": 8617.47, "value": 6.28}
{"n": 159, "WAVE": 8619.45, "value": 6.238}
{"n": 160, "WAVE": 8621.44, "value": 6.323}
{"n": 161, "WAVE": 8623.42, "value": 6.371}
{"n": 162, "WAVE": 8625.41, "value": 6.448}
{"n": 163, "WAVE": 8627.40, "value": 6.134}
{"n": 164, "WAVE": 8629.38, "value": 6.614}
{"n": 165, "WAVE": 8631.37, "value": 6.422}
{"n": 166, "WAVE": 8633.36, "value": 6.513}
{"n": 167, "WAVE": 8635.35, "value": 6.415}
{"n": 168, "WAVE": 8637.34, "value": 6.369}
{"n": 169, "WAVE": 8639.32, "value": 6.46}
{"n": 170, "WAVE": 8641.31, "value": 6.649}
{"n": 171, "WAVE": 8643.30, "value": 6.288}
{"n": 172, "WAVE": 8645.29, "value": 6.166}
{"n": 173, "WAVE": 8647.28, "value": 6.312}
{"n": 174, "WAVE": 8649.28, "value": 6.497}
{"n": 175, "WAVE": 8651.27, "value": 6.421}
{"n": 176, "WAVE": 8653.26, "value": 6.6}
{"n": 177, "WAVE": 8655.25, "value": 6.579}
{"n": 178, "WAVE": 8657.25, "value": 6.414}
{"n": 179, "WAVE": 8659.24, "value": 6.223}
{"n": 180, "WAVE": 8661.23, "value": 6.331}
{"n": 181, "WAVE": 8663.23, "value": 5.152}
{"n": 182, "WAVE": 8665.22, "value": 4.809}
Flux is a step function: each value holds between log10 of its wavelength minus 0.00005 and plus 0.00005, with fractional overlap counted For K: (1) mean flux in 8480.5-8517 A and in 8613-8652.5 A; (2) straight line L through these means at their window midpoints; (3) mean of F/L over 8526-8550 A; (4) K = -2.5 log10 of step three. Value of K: 0.06 mag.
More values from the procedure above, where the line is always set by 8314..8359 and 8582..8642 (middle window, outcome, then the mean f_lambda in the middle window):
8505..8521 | 0.11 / 5.76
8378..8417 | 0.03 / 6.29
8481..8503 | 0.08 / 5.93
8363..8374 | 0.03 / 6.32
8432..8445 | 0.10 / 5.9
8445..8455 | 0.07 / 6.05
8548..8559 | 0.04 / 6.13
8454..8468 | 0.09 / 5.94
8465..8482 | 0.09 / 5.88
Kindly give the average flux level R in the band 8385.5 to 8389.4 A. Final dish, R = 6.05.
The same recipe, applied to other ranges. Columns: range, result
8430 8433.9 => 6.12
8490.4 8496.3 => 6.14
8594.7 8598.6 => 6.39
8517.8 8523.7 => 5.73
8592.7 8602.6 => 6.26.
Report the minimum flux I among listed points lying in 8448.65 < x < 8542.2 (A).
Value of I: 5.104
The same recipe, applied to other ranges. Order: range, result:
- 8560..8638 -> 5.872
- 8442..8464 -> 5.695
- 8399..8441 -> 5.018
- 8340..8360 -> 6.242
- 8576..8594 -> 6.046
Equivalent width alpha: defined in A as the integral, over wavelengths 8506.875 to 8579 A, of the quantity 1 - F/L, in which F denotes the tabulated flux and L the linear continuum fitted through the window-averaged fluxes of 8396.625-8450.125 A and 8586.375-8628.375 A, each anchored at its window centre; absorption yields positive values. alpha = 4.0 A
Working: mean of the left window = 6.24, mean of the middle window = 5.91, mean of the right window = 6.27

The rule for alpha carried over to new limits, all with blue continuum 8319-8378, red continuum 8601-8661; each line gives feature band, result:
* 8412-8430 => 0.4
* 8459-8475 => 1.4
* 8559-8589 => 0.7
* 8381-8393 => 0.8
